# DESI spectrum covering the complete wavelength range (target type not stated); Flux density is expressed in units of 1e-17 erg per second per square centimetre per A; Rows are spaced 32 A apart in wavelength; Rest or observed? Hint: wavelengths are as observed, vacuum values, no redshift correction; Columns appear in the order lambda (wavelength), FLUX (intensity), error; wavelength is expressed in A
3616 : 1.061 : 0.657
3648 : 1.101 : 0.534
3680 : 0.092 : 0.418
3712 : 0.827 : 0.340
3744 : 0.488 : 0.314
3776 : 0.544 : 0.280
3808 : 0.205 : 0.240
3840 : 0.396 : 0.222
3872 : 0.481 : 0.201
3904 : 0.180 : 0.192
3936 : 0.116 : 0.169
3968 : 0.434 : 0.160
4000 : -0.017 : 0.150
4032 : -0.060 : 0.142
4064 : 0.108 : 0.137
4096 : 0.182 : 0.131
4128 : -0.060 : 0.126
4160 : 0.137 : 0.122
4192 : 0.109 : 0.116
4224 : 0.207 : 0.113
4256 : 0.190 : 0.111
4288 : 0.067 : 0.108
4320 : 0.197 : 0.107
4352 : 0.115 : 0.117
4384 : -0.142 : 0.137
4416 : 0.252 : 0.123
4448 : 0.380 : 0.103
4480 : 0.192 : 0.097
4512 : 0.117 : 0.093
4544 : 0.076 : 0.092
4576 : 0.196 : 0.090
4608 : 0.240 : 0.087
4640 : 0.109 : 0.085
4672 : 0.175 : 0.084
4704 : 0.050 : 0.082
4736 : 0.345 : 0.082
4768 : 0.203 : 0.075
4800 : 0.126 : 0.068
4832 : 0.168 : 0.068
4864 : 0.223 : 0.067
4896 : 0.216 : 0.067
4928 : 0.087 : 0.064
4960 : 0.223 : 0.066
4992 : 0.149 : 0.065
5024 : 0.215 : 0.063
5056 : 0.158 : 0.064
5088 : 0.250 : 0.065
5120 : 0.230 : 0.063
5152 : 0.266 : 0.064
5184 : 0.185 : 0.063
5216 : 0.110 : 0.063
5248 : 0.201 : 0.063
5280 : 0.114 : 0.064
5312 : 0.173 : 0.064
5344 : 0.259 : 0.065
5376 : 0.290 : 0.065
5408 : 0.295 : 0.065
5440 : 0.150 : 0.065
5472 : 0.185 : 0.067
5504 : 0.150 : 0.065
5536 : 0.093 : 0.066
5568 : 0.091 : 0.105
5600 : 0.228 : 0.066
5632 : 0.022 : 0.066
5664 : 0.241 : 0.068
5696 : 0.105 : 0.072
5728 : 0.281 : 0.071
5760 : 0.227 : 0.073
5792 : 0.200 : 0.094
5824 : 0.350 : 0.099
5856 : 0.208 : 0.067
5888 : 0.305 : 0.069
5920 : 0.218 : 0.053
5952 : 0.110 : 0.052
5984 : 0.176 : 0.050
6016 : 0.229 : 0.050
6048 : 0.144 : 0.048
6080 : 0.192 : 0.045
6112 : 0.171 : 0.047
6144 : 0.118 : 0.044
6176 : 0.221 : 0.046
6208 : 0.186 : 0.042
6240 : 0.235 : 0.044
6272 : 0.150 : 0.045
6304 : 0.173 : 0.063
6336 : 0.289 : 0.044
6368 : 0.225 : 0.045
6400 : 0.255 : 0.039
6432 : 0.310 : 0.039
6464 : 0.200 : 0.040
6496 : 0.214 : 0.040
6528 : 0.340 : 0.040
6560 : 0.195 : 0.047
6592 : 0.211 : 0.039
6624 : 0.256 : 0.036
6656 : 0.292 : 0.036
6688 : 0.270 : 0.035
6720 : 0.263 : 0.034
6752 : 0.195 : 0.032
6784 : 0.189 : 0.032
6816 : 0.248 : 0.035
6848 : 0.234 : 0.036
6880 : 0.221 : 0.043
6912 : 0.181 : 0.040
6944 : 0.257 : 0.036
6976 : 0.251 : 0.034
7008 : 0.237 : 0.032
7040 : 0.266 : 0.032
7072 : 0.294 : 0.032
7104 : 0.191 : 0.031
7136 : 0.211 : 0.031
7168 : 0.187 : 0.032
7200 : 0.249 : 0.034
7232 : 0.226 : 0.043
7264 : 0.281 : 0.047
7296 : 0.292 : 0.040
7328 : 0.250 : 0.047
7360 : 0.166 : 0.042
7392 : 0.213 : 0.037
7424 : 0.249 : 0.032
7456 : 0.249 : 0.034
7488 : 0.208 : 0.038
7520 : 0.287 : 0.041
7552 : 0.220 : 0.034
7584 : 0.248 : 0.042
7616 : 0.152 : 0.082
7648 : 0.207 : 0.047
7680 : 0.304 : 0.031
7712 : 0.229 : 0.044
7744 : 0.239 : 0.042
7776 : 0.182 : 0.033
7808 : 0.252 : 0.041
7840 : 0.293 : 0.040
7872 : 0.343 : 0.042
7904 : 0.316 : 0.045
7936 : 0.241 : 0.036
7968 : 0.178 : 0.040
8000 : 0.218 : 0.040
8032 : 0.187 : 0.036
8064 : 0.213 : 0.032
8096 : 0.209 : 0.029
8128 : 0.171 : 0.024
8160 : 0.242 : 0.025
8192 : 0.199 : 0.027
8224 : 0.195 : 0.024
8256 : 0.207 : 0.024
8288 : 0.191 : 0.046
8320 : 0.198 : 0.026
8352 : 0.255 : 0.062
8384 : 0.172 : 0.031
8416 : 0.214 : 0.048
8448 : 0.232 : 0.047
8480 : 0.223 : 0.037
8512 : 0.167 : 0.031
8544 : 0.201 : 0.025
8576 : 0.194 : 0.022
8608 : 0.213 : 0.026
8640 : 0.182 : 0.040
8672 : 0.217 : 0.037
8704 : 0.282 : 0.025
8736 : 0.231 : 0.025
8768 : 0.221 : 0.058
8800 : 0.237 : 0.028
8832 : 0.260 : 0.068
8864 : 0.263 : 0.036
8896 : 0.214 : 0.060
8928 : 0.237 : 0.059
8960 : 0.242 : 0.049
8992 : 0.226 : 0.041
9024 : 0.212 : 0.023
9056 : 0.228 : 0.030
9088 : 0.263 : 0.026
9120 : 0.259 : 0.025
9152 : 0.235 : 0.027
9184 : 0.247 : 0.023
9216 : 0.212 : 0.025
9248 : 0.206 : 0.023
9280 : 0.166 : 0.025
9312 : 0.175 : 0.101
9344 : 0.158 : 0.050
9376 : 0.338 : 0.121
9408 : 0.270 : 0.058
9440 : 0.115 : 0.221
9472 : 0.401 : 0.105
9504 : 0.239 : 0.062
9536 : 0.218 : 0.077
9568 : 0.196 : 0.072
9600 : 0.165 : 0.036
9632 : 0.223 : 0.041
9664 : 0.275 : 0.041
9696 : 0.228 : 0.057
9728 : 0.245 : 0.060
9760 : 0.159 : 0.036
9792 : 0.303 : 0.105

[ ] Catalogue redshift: 0.579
